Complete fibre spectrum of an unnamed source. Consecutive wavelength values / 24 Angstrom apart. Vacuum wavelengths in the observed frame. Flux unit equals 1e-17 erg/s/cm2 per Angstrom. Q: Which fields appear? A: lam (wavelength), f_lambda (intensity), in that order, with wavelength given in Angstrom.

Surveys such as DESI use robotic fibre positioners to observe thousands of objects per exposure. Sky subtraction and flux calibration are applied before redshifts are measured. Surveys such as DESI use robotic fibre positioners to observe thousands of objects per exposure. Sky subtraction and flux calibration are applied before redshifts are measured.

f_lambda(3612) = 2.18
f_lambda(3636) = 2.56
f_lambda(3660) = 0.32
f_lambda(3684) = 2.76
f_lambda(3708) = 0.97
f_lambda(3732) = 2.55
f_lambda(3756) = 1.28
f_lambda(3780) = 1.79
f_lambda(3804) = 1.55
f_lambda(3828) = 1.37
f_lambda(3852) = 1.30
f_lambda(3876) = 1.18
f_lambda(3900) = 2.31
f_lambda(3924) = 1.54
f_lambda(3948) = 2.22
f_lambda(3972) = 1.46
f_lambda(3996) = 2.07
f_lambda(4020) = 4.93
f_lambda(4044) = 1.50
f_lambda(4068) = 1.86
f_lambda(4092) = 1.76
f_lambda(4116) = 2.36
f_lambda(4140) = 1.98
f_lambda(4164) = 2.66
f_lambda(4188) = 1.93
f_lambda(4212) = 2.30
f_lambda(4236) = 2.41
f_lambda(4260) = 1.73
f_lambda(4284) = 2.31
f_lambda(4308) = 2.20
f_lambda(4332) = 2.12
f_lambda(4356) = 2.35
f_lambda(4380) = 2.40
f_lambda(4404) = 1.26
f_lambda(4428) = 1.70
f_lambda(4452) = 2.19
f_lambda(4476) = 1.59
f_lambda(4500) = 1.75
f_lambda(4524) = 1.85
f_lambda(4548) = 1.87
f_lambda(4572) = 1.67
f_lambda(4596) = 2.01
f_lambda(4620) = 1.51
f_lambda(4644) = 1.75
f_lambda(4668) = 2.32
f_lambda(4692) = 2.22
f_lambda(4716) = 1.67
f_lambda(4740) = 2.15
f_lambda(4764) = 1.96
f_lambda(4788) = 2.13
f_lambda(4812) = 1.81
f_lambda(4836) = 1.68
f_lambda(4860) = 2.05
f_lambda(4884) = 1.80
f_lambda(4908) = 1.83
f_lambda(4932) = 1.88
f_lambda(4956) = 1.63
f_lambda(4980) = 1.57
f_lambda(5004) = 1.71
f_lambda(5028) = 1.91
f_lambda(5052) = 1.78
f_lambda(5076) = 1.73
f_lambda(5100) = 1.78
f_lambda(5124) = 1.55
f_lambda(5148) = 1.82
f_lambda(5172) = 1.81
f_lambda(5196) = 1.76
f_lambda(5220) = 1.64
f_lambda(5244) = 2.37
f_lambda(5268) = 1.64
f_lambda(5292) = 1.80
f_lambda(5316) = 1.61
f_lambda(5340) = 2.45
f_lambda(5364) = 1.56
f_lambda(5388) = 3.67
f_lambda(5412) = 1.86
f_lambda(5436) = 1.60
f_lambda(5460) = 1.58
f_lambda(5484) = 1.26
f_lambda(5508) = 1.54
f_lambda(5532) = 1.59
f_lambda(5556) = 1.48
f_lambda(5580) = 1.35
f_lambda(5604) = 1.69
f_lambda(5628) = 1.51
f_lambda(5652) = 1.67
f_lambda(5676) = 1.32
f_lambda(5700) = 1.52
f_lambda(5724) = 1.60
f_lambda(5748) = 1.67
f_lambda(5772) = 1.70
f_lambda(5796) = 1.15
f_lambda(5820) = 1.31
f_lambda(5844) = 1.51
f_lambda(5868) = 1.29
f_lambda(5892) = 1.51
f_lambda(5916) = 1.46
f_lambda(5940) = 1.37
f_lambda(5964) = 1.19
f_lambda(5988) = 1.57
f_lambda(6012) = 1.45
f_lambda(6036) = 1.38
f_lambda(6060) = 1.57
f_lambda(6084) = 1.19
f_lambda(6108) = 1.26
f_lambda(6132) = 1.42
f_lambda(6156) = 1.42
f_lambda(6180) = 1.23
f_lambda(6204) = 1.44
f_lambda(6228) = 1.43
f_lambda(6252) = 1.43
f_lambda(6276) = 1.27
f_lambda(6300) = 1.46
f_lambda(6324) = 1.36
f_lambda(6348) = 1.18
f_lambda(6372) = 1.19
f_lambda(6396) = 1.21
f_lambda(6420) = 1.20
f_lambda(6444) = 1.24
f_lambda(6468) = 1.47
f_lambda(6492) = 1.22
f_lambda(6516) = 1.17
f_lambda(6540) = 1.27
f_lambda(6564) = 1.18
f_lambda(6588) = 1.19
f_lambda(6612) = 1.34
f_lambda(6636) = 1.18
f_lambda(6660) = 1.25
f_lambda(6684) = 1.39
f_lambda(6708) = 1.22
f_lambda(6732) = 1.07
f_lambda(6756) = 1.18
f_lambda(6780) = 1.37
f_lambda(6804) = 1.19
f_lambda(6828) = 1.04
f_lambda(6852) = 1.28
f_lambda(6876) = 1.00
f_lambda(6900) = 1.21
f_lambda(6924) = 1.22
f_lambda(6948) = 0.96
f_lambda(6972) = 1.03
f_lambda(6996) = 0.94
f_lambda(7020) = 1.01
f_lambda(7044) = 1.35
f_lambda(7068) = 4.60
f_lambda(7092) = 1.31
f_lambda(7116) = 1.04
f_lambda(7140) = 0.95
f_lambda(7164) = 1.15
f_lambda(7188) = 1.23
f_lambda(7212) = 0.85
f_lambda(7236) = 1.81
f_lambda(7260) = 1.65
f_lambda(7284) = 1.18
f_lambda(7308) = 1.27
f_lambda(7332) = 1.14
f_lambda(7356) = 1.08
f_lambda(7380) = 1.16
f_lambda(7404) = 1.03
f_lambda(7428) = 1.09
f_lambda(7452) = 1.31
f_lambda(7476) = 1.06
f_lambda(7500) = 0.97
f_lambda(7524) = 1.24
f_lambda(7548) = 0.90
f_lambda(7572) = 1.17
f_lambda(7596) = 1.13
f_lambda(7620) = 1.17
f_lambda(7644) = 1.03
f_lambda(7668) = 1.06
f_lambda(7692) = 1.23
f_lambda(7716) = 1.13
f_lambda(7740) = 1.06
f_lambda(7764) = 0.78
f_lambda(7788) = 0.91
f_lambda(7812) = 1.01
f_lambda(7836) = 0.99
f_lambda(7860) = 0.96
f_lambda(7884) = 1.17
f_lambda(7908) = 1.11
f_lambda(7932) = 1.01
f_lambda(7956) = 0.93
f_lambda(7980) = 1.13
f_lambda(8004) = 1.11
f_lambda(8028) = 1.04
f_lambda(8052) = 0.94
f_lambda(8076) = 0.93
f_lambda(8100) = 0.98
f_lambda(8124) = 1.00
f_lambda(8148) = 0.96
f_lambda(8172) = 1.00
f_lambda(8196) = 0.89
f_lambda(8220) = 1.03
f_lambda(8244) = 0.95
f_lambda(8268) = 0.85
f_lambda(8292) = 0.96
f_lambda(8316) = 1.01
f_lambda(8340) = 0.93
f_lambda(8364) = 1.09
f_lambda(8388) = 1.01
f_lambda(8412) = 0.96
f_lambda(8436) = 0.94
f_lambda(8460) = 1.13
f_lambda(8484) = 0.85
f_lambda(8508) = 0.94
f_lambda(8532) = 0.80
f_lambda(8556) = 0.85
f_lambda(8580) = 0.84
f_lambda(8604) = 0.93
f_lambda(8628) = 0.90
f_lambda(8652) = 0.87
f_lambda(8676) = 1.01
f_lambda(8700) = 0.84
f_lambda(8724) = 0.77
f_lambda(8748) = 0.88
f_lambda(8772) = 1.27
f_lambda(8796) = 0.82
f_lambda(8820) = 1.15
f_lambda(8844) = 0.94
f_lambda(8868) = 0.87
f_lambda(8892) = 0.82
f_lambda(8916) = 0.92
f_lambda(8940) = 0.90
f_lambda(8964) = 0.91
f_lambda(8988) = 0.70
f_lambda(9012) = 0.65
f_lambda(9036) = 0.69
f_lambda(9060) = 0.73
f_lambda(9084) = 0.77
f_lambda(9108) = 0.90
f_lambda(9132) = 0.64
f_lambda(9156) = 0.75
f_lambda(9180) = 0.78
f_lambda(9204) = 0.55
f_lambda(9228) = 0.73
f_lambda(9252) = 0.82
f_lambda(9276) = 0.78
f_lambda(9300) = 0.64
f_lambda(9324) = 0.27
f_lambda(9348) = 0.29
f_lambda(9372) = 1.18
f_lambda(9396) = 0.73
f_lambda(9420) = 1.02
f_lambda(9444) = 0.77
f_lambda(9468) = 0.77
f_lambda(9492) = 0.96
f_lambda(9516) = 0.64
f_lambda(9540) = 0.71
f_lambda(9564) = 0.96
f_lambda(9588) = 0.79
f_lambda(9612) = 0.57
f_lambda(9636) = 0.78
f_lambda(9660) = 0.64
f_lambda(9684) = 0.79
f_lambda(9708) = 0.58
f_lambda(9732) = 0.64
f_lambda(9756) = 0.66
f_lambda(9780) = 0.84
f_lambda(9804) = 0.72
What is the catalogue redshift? 0.077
